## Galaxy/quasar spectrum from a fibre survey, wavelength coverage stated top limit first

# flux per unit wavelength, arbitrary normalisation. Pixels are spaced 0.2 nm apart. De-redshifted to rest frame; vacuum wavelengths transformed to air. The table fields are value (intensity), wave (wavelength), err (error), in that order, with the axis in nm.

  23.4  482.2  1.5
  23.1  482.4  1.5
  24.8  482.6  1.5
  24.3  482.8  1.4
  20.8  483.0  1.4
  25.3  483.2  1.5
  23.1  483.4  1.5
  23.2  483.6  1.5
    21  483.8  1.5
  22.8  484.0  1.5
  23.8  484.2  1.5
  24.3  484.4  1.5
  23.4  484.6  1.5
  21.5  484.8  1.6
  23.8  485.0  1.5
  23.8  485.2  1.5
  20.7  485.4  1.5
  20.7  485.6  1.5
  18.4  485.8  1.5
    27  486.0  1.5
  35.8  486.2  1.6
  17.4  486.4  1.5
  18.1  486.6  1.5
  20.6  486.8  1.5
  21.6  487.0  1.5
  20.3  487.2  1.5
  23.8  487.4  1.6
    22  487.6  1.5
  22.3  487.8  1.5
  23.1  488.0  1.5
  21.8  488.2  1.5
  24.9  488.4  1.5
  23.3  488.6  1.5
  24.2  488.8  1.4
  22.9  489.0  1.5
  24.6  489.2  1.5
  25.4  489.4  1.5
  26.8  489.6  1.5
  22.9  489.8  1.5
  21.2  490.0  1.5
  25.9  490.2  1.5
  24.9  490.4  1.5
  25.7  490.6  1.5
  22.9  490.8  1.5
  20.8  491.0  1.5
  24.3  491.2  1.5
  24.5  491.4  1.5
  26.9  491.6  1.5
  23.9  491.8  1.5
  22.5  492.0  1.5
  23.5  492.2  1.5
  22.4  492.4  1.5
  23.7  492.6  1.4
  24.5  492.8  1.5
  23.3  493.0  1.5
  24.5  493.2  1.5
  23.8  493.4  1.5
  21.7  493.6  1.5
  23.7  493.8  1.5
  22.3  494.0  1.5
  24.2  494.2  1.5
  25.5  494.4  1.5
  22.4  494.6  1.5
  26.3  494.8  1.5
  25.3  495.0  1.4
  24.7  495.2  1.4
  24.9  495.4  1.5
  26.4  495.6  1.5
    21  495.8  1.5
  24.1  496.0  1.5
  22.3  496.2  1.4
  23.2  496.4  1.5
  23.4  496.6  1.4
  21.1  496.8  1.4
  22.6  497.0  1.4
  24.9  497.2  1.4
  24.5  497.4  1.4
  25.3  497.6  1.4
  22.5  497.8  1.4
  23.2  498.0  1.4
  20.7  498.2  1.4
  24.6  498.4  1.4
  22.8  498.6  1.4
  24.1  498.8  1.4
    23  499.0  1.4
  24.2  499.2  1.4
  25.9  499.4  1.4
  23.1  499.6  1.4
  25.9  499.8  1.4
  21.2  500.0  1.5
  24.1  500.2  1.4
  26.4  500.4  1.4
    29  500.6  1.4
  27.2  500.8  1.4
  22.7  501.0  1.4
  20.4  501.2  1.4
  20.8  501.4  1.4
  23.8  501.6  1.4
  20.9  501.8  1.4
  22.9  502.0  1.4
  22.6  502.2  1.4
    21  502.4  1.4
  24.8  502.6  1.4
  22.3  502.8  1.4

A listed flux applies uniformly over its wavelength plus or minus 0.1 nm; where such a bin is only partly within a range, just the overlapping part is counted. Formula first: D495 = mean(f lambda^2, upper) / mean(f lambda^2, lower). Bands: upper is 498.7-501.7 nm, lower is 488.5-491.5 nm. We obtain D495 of 1.0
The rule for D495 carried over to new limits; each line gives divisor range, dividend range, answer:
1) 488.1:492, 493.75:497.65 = 1.02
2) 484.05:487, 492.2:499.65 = 1.09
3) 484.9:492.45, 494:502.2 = 1.06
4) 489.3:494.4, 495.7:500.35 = 1.01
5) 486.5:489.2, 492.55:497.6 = 1.10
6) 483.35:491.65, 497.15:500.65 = 1.09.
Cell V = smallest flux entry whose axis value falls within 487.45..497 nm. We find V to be 20.8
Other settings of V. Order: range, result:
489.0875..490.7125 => 21.2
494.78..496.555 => 21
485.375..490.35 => 17.4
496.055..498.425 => 20.7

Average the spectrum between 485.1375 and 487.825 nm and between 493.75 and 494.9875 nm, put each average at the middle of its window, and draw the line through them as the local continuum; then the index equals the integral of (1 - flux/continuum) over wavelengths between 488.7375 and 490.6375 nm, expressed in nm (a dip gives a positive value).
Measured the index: -0.11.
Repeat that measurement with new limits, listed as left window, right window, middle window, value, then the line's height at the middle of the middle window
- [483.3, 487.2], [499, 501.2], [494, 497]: 0.03 nm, 24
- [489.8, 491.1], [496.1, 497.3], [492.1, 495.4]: -0.10 nm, 23.2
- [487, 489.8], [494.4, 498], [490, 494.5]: -0.04 nm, 23.6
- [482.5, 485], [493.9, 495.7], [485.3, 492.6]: 0.19 nm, 23.9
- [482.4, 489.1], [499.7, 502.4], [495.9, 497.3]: 0.02 nm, 23.4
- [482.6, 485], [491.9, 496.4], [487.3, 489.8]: -0.03 nm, 23.4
